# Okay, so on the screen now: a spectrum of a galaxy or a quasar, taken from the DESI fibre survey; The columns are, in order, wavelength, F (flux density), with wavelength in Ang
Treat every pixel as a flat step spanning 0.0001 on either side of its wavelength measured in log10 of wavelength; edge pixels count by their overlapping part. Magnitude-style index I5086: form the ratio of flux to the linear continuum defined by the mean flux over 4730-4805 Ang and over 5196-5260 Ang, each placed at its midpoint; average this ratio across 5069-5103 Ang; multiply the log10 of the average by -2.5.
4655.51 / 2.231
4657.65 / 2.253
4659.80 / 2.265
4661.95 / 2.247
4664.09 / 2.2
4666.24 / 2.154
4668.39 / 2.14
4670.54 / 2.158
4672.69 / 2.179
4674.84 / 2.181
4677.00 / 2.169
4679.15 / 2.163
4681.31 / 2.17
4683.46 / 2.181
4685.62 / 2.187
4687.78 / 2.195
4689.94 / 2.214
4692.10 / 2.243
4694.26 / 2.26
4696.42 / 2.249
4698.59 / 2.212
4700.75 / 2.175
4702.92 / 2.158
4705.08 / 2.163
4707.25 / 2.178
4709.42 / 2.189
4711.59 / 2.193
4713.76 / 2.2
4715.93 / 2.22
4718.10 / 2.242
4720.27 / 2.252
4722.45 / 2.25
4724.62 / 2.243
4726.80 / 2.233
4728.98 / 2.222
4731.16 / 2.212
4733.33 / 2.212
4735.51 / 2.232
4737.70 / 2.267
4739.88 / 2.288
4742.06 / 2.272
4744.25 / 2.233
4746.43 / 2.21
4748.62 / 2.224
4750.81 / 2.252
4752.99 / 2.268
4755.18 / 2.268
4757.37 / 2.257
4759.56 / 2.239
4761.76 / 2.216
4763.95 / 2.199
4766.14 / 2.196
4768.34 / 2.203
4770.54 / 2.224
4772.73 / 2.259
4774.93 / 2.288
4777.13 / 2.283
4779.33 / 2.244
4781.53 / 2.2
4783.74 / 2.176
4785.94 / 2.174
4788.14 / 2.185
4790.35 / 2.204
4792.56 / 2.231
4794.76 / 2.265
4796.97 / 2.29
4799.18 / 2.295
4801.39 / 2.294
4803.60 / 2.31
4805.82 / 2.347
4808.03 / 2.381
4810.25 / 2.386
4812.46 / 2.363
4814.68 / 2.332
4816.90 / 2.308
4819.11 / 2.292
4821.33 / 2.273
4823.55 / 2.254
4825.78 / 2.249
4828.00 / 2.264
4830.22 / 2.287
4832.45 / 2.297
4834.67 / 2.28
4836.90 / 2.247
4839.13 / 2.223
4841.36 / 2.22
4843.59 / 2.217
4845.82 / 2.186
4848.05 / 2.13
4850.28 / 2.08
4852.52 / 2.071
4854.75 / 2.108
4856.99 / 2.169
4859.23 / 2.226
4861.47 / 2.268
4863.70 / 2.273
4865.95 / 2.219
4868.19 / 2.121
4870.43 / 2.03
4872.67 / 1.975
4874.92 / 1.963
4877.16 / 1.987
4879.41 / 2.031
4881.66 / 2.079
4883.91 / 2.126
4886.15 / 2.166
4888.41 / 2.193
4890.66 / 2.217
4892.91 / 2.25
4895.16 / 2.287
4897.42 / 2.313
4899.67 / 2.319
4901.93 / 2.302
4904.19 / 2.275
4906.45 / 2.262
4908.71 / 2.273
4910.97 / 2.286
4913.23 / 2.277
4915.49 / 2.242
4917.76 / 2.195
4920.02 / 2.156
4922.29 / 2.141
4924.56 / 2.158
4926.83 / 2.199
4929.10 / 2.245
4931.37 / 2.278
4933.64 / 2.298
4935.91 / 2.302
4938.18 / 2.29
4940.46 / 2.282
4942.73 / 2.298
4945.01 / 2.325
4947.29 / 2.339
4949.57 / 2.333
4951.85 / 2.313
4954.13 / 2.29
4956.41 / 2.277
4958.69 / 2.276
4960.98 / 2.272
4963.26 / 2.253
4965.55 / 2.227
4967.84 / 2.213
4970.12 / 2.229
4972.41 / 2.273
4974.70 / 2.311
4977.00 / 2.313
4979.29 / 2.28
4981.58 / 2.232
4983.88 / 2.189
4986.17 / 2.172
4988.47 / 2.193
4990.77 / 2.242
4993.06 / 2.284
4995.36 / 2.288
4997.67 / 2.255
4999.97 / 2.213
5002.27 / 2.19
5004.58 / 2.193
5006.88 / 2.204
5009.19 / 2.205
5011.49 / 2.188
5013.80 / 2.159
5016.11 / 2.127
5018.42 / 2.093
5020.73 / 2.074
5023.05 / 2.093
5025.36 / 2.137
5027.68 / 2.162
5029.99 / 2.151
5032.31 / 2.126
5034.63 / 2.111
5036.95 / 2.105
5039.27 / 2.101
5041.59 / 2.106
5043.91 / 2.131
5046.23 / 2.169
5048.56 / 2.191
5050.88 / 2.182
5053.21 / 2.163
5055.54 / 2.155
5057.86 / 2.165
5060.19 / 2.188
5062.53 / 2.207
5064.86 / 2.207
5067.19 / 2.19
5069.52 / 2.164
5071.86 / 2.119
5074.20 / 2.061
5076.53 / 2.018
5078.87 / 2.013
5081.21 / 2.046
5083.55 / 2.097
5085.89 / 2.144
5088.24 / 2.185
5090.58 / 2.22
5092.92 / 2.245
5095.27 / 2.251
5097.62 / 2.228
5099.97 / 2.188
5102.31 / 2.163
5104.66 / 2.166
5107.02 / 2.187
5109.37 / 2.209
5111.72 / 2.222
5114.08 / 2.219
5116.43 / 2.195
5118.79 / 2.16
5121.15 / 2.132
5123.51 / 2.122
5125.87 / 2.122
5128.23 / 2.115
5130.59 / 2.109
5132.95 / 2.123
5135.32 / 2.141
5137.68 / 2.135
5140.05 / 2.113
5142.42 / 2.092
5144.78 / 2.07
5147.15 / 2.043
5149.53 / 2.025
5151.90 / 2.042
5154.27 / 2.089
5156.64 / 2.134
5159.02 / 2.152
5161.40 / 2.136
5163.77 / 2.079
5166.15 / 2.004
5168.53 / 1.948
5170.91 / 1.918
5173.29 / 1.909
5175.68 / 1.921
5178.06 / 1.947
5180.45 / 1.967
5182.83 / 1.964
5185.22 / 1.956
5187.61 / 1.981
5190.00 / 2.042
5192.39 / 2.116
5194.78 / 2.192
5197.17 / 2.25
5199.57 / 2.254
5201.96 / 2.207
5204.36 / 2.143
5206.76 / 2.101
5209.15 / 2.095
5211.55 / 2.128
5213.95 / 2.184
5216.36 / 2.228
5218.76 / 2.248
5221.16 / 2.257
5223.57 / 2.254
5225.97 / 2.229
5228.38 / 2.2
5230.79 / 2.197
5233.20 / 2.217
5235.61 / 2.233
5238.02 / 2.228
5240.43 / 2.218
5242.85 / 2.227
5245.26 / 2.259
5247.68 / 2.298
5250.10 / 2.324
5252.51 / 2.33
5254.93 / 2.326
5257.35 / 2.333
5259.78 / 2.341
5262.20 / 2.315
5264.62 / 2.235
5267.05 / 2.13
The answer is 0.05 mag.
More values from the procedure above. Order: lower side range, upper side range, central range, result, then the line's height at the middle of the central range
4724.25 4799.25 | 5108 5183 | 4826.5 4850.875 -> -0.01 mag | 2.2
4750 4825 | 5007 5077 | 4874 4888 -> 0.08 mag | 2.22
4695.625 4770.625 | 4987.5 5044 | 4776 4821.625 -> -0.03 mag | 2.21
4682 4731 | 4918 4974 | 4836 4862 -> 0.03 mag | 2.24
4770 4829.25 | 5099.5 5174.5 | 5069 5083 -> 0.04 mag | 2.14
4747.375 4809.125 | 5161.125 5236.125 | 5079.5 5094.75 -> 0.00 mag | 2.15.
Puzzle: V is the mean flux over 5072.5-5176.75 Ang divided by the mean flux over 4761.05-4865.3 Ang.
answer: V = 0.94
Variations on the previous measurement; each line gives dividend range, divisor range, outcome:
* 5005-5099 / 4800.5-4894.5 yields 0.97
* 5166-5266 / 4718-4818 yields 0.96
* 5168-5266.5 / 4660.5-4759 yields 0.98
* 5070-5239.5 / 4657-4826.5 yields 0.95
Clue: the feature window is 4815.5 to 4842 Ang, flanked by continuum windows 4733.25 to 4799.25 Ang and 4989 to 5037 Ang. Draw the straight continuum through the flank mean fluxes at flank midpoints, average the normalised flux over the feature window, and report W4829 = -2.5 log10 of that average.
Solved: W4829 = -0.02 mag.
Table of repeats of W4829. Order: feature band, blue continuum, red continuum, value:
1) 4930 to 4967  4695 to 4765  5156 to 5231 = -0.06 mag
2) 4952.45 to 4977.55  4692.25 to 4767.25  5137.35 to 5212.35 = -0.06 mag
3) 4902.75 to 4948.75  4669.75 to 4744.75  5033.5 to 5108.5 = -0.04 mag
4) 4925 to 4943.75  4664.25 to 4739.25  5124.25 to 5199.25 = -0.07 mag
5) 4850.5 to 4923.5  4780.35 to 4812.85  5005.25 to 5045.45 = 0.02 mag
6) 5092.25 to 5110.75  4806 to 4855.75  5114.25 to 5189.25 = -0.06 mag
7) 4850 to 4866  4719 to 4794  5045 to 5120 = 0.02 mag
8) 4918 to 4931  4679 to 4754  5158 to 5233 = -0.01 mag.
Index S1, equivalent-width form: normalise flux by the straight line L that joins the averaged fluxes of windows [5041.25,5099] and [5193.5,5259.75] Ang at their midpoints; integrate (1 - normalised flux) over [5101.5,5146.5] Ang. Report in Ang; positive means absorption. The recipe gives 0.7 Ang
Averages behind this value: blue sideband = 2.15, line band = 2.15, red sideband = 2.23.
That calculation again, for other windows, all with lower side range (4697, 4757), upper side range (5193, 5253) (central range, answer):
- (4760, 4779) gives -0.1 Ang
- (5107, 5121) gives 0.2 Ang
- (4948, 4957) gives -0.3 Ang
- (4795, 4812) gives -0.8 Ang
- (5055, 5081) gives 1.0 Ang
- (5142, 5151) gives 0.7 Ang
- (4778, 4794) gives 0.1 Ang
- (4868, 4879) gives 1.1 Ang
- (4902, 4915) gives -0.3 Ang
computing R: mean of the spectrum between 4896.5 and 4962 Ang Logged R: 2.27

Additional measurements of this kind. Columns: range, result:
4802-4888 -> 2.2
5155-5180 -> 2.01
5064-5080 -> 2.11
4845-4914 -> 2.18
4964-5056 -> 2.19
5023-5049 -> 2.13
